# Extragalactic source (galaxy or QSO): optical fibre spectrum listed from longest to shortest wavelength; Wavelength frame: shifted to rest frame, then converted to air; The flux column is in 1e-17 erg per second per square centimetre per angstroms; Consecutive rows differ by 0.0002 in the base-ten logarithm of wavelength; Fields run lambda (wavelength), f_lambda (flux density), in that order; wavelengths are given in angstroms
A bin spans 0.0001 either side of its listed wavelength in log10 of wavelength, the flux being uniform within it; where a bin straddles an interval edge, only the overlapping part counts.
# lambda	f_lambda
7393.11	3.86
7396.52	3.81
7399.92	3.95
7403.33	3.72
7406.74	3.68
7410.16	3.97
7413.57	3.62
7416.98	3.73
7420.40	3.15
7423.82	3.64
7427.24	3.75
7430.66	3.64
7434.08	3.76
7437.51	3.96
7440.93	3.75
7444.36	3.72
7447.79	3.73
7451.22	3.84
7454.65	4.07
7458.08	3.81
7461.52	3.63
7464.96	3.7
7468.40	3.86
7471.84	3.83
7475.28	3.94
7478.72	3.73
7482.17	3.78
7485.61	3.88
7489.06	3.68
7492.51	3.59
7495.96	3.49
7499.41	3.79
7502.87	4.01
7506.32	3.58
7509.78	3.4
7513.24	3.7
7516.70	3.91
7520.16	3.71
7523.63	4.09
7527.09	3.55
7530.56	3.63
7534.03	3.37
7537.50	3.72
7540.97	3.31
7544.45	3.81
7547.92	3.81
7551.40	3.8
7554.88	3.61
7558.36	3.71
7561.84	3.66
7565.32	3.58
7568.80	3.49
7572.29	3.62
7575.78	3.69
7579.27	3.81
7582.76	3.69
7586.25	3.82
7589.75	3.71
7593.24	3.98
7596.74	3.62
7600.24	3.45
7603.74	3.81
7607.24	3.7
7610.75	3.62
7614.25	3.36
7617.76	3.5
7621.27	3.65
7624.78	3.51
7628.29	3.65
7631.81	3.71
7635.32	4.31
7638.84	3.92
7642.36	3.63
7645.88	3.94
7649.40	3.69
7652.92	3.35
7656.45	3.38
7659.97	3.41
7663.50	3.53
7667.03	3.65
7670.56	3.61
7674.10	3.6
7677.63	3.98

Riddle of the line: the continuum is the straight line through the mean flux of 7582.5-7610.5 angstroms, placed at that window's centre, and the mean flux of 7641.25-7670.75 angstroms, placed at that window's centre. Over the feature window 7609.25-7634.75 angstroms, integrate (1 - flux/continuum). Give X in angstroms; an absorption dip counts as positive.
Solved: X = 0.35 angstroms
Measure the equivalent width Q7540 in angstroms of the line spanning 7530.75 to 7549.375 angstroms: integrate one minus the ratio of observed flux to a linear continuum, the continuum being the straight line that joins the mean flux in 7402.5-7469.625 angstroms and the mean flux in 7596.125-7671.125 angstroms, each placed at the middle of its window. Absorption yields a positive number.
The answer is 0.4 angstroms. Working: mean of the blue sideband 3.74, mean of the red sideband 3.64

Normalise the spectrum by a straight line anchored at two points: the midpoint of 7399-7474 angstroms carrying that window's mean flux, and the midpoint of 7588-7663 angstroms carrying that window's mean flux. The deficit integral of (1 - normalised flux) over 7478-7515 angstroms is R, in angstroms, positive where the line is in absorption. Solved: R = 0.3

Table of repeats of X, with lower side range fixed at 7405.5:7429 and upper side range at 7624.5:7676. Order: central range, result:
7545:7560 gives -0.3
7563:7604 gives -0.3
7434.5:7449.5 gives -0.6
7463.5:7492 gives -1.1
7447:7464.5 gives -0.8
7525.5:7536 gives 0.4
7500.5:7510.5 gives -0.1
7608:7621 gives 0.5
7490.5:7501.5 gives 0.0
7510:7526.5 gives -0.6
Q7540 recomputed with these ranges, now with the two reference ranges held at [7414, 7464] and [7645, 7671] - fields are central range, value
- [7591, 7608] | -0.53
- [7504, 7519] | 0.02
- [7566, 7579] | 0.00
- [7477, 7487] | -0.28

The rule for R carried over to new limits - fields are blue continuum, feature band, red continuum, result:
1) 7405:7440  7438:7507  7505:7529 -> -1.4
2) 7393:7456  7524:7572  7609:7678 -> 0.8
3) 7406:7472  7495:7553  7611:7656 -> 0.3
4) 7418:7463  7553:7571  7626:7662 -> 0.5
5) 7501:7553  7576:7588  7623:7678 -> -0.3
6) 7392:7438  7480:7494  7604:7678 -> -0.1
